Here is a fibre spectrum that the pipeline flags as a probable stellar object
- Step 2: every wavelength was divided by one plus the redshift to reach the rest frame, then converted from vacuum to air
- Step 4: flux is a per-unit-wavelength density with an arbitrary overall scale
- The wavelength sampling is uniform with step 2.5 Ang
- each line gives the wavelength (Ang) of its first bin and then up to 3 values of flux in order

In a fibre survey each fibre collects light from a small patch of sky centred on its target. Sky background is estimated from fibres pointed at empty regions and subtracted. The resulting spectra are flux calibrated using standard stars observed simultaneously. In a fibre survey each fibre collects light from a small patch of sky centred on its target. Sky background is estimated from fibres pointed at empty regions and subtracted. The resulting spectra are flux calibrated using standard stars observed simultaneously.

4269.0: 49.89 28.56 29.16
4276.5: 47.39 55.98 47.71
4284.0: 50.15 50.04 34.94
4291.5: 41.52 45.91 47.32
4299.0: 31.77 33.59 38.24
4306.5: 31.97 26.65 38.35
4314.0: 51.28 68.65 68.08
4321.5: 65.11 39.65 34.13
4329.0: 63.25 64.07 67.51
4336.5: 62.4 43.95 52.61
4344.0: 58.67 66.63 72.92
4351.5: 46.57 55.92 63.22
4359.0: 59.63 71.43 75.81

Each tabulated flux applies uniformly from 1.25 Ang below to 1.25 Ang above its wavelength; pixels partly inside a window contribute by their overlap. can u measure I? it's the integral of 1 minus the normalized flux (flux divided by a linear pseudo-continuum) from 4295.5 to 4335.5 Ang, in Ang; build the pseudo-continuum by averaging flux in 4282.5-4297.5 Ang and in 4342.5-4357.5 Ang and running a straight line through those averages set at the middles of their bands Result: 2.9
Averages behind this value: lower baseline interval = 45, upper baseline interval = 60.5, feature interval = 48.2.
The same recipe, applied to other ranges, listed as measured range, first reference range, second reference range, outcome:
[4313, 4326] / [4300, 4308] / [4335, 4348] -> -4.1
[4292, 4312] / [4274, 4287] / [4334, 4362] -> 5.7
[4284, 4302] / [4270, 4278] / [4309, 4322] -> 1.1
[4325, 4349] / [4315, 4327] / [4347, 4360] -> 0.2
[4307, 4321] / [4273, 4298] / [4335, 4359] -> 0.3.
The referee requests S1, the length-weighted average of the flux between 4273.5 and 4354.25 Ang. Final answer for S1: 49.6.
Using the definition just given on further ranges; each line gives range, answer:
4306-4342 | 52.2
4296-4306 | 36.6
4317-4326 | 56.6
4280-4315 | 40.7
